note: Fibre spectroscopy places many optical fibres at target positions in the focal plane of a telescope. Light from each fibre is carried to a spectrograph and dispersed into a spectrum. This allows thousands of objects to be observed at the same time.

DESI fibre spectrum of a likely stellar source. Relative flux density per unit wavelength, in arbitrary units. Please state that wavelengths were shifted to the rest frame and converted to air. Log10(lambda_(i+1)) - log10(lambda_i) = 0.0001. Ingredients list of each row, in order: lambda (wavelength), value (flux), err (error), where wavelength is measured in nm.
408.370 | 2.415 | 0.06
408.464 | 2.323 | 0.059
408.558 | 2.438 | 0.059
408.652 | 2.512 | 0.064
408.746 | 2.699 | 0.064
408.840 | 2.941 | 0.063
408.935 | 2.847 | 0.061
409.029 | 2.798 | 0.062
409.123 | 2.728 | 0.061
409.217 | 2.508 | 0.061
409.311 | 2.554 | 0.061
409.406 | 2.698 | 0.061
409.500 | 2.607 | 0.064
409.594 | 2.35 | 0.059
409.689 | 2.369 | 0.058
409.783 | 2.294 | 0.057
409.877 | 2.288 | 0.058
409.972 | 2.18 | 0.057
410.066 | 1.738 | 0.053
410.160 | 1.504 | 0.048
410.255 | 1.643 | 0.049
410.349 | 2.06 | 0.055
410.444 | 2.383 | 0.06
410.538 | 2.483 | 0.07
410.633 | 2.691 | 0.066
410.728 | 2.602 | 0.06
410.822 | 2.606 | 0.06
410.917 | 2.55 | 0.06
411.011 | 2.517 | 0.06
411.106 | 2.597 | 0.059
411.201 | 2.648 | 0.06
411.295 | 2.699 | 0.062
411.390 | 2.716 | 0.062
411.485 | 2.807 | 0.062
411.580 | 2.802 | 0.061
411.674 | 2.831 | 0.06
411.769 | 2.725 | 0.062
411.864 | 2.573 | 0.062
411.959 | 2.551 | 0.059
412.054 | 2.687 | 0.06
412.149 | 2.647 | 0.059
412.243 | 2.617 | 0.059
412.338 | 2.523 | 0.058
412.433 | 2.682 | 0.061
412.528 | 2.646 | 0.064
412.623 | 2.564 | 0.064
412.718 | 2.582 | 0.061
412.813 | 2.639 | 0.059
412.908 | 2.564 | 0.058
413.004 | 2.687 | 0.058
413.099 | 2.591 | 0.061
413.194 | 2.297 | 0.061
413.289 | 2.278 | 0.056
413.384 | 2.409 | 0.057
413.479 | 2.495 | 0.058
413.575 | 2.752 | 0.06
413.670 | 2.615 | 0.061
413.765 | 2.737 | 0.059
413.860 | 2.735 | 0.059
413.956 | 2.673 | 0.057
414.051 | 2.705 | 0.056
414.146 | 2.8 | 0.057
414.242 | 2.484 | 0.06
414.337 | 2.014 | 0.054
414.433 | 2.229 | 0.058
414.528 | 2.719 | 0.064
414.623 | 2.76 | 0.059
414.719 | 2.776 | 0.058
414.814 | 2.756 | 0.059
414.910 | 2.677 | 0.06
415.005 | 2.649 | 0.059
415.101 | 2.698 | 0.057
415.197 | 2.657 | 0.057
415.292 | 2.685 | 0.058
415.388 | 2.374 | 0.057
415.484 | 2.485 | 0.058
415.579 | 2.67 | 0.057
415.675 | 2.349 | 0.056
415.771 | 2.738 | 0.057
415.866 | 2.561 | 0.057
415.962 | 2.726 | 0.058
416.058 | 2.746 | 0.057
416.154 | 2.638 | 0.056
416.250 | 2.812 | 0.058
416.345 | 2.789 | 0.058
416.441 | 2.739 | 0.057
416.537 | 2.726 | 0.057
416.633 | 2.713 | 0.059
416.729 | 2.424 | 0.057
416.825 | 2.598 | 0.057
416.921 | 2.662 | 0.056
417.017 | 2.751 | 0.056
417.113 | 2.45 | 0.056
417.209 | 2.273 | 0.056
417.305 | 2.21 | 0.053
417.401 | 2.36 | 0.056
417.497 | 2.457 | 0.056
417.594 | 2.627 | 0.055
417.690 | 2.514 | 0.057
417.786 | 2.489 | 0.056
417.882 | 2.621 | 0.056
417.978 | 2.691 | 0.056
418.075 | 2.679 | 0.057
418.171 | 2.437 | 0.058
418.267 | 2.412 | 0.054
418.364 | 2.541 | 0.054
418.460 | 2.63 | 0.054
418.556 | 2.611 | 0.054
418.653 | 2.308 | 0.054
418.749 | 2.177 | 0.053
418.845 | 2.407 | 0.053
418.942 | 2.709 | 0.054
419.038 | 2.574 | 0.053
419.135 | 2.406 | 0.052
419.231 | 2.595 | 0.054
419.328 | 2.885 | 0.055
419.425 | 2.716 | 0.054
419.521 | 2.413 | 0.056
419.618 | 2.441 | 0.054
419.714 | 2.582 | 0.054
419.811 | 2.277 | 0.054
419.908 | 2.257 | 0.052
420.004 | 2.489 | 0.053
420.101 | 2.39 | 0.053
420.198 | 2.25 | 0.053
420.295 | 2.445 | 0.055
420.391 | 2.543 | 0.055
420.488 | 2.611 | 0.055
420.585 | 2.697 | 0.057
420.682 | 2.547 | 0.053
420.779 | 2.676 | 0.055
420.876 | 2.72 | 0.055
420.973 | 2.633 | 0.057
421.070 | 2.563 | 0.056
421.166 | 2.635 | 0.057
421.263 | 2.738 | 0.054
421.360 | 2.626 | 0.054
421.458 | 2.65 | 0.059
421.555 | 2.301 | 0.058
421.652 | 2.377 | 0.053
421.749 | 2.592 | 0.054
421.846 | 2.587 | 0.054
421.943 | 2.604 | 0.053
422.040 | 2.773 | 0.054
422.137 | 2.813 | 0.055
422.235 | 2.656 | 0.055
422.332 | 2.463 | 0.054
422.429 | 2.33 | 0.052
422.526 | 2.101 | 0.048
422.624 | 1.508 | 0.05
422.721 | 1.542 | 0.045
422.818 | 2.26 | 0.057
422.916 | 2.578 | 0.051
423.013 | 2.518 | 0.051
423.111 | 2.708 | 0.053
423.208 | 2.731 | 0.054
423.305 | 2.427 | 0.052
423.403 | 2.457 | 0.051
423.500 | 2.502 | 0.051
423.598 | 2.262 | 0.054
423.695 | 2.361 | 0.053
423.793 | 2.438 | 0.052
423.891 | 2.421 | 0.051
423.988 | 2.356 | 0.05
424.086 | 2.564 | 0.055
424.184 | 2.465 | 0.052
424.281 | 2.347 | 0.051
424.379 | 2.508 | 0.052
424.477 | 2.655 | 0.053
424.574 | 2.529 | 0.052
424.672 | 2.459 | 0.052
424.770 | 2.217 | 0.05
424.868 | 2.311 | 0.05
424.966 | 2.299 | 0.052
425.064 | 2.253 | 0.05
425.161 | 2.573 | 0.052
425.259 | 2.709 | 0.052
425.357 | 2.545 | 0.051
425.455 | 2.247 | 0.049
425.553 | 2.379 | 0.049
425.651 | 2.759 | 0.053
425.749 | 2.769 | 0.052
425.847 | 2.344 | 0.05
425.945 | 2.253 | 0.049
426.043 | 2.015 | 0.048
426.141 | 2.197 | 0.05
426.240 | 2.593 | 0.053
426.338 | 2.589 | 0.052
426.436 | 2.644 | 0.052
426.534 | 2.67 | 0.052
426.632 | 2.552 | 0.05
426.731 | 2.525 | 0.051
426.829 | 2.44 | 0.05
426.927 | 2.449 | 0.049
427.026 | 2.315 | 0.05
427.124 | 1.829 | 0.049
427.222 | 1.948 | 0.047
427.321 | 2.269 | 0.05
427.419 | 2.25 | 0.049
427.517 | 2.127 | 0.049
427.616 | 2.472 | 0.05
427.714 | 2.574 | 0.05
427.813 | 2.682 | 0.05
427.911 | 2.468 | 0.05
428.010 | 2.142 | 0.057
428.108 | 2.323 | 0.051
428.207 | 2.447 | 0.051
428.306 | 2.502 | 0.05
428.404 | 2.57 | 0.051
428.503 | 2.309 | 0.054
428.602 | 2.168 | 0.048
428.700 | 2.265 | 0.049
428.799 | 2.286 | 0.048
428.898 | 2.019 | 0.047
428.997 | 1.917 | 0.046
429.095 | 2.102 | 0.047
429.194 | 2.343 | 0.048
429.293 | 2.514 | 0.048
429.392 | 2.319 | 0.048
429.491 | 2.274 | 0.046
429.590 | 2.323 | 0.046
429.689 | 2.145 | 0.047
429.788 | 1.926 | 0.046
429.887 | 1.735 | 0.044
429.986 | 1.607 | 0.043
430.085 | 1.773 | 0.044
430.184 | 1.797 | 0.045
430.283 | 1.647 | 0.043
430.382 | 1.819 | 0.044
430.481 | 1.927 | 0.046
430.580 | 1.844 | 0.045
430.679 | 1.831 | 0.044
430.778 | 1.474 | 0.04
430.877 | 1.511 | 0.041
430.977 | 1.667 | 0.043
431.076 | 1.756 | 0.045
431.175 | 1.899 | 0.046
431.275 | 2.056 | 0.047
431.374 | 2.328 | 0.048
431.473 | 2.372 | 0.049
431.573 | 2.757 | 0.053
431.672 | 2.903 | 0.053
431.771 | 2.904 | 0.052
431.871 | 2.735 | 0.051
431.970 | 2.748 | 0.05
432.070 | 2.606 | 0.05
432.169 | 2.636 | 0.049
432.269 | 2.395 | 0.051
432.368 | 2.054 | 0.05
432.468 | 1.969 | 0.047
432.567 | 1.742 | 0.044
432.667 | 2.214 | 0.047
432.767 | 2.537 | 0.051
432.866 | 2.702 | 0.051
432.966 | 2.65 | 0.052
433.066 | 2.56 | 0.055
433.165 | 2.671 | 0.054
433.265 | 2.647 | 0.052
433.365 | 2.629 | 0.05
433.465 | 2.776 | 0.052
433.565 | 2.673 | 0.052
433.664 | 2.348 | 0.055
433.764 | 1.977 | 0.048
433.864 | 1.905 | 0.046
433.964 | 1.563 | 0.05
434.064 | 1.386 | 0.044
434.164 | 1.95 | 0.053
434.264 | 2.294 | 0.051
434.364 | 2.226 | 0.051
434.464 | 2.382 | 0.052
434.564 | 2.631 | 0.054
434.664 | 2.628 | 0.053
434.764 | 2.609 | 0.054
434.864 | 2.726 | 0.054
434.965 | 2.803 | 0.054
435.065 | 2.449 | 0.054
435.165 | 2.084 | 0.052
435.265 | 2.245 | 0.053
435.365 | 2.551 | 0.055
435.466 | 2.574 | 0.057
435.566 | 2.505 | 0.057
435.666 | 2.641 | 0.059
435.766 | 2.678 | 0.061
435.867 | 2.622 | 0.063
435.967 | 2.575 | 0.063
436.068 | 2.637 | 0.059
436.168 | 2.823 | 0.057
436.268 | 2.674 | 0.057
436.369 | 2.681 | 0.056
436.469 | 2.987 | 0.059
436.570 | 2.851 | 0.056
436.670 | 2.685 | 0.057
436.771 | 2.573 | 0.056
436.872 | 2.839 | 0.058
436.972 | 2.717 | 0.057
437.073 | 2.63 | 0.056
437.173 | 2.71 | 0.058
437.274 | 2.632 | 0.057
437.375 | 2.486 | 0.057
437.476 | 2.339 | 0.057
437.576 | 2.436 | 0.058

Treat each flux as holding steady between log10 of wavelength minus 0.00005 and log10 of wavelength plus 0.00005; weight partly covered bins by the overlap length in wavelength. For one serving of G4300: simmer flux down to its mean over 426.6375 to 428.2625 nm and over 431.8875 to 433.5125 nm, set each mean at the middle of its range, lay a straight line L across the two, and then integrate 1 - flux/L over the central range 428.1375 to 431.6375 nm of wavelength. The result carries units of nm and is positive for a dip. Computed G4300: 0.481 nm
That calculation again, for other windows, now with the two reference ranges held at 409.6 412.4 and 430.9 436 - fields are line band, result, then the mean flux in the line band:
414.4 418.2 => -0.245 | 2.6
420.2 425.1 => -0.089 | 2.47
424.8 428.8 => 0.026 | 2.39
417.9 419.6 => -0.074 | 2.54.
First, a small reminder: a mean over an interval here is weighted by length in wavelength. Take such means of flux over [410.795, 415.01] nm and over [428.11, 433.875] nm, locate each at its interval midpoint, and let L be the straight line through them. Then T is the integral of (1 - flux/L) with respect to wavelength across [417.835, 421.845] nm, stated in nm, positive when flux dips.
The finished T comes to -0.11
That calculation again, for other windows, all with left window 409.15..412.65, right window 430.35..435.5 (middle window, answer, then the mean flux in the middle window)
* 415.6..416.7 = -0.11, 2.68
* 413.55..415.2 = -0.12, 2.63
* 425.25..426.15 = -0.02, 2.42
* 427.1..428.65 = 0.01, 2.33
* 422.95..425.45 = -0.09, 2.46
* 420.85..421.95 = -0.09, 2.58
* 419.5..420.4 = 0.00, 2.4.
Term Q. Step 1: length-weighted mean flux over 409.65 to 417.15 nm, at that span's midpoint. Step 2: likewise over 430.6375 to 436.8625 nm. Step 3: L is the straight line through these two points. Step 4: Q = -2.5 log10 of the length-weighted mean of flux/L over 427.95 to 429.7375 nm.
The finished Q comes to 0.075 mag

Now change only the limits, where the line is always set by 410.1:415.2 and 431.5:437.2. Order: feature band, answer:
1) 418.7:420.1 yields 0.02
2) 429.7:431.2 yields 0.39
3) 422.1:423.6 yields 0.07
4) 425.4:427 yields 0.03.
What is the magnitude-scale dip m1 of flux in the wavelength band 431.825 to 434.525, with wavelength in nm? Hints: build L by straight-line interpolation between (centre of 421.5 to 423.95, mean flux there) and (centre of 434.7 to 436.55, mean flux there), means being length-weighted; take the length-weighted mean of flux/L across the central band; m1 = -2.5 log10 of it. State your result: 0.10 mag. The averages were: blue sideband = 2.41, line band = 2.33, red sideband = 2.61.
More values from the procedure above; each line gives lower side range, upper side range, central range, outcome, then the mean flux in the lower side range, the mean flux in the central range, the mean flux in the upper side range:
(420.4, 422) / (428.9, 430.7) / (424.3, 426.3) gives -0.06 mag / 2.6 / 2.43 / 1.99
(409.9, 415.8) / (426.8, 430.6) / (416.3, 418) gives -0.05 mag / 2.54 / 2.56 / 2.18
